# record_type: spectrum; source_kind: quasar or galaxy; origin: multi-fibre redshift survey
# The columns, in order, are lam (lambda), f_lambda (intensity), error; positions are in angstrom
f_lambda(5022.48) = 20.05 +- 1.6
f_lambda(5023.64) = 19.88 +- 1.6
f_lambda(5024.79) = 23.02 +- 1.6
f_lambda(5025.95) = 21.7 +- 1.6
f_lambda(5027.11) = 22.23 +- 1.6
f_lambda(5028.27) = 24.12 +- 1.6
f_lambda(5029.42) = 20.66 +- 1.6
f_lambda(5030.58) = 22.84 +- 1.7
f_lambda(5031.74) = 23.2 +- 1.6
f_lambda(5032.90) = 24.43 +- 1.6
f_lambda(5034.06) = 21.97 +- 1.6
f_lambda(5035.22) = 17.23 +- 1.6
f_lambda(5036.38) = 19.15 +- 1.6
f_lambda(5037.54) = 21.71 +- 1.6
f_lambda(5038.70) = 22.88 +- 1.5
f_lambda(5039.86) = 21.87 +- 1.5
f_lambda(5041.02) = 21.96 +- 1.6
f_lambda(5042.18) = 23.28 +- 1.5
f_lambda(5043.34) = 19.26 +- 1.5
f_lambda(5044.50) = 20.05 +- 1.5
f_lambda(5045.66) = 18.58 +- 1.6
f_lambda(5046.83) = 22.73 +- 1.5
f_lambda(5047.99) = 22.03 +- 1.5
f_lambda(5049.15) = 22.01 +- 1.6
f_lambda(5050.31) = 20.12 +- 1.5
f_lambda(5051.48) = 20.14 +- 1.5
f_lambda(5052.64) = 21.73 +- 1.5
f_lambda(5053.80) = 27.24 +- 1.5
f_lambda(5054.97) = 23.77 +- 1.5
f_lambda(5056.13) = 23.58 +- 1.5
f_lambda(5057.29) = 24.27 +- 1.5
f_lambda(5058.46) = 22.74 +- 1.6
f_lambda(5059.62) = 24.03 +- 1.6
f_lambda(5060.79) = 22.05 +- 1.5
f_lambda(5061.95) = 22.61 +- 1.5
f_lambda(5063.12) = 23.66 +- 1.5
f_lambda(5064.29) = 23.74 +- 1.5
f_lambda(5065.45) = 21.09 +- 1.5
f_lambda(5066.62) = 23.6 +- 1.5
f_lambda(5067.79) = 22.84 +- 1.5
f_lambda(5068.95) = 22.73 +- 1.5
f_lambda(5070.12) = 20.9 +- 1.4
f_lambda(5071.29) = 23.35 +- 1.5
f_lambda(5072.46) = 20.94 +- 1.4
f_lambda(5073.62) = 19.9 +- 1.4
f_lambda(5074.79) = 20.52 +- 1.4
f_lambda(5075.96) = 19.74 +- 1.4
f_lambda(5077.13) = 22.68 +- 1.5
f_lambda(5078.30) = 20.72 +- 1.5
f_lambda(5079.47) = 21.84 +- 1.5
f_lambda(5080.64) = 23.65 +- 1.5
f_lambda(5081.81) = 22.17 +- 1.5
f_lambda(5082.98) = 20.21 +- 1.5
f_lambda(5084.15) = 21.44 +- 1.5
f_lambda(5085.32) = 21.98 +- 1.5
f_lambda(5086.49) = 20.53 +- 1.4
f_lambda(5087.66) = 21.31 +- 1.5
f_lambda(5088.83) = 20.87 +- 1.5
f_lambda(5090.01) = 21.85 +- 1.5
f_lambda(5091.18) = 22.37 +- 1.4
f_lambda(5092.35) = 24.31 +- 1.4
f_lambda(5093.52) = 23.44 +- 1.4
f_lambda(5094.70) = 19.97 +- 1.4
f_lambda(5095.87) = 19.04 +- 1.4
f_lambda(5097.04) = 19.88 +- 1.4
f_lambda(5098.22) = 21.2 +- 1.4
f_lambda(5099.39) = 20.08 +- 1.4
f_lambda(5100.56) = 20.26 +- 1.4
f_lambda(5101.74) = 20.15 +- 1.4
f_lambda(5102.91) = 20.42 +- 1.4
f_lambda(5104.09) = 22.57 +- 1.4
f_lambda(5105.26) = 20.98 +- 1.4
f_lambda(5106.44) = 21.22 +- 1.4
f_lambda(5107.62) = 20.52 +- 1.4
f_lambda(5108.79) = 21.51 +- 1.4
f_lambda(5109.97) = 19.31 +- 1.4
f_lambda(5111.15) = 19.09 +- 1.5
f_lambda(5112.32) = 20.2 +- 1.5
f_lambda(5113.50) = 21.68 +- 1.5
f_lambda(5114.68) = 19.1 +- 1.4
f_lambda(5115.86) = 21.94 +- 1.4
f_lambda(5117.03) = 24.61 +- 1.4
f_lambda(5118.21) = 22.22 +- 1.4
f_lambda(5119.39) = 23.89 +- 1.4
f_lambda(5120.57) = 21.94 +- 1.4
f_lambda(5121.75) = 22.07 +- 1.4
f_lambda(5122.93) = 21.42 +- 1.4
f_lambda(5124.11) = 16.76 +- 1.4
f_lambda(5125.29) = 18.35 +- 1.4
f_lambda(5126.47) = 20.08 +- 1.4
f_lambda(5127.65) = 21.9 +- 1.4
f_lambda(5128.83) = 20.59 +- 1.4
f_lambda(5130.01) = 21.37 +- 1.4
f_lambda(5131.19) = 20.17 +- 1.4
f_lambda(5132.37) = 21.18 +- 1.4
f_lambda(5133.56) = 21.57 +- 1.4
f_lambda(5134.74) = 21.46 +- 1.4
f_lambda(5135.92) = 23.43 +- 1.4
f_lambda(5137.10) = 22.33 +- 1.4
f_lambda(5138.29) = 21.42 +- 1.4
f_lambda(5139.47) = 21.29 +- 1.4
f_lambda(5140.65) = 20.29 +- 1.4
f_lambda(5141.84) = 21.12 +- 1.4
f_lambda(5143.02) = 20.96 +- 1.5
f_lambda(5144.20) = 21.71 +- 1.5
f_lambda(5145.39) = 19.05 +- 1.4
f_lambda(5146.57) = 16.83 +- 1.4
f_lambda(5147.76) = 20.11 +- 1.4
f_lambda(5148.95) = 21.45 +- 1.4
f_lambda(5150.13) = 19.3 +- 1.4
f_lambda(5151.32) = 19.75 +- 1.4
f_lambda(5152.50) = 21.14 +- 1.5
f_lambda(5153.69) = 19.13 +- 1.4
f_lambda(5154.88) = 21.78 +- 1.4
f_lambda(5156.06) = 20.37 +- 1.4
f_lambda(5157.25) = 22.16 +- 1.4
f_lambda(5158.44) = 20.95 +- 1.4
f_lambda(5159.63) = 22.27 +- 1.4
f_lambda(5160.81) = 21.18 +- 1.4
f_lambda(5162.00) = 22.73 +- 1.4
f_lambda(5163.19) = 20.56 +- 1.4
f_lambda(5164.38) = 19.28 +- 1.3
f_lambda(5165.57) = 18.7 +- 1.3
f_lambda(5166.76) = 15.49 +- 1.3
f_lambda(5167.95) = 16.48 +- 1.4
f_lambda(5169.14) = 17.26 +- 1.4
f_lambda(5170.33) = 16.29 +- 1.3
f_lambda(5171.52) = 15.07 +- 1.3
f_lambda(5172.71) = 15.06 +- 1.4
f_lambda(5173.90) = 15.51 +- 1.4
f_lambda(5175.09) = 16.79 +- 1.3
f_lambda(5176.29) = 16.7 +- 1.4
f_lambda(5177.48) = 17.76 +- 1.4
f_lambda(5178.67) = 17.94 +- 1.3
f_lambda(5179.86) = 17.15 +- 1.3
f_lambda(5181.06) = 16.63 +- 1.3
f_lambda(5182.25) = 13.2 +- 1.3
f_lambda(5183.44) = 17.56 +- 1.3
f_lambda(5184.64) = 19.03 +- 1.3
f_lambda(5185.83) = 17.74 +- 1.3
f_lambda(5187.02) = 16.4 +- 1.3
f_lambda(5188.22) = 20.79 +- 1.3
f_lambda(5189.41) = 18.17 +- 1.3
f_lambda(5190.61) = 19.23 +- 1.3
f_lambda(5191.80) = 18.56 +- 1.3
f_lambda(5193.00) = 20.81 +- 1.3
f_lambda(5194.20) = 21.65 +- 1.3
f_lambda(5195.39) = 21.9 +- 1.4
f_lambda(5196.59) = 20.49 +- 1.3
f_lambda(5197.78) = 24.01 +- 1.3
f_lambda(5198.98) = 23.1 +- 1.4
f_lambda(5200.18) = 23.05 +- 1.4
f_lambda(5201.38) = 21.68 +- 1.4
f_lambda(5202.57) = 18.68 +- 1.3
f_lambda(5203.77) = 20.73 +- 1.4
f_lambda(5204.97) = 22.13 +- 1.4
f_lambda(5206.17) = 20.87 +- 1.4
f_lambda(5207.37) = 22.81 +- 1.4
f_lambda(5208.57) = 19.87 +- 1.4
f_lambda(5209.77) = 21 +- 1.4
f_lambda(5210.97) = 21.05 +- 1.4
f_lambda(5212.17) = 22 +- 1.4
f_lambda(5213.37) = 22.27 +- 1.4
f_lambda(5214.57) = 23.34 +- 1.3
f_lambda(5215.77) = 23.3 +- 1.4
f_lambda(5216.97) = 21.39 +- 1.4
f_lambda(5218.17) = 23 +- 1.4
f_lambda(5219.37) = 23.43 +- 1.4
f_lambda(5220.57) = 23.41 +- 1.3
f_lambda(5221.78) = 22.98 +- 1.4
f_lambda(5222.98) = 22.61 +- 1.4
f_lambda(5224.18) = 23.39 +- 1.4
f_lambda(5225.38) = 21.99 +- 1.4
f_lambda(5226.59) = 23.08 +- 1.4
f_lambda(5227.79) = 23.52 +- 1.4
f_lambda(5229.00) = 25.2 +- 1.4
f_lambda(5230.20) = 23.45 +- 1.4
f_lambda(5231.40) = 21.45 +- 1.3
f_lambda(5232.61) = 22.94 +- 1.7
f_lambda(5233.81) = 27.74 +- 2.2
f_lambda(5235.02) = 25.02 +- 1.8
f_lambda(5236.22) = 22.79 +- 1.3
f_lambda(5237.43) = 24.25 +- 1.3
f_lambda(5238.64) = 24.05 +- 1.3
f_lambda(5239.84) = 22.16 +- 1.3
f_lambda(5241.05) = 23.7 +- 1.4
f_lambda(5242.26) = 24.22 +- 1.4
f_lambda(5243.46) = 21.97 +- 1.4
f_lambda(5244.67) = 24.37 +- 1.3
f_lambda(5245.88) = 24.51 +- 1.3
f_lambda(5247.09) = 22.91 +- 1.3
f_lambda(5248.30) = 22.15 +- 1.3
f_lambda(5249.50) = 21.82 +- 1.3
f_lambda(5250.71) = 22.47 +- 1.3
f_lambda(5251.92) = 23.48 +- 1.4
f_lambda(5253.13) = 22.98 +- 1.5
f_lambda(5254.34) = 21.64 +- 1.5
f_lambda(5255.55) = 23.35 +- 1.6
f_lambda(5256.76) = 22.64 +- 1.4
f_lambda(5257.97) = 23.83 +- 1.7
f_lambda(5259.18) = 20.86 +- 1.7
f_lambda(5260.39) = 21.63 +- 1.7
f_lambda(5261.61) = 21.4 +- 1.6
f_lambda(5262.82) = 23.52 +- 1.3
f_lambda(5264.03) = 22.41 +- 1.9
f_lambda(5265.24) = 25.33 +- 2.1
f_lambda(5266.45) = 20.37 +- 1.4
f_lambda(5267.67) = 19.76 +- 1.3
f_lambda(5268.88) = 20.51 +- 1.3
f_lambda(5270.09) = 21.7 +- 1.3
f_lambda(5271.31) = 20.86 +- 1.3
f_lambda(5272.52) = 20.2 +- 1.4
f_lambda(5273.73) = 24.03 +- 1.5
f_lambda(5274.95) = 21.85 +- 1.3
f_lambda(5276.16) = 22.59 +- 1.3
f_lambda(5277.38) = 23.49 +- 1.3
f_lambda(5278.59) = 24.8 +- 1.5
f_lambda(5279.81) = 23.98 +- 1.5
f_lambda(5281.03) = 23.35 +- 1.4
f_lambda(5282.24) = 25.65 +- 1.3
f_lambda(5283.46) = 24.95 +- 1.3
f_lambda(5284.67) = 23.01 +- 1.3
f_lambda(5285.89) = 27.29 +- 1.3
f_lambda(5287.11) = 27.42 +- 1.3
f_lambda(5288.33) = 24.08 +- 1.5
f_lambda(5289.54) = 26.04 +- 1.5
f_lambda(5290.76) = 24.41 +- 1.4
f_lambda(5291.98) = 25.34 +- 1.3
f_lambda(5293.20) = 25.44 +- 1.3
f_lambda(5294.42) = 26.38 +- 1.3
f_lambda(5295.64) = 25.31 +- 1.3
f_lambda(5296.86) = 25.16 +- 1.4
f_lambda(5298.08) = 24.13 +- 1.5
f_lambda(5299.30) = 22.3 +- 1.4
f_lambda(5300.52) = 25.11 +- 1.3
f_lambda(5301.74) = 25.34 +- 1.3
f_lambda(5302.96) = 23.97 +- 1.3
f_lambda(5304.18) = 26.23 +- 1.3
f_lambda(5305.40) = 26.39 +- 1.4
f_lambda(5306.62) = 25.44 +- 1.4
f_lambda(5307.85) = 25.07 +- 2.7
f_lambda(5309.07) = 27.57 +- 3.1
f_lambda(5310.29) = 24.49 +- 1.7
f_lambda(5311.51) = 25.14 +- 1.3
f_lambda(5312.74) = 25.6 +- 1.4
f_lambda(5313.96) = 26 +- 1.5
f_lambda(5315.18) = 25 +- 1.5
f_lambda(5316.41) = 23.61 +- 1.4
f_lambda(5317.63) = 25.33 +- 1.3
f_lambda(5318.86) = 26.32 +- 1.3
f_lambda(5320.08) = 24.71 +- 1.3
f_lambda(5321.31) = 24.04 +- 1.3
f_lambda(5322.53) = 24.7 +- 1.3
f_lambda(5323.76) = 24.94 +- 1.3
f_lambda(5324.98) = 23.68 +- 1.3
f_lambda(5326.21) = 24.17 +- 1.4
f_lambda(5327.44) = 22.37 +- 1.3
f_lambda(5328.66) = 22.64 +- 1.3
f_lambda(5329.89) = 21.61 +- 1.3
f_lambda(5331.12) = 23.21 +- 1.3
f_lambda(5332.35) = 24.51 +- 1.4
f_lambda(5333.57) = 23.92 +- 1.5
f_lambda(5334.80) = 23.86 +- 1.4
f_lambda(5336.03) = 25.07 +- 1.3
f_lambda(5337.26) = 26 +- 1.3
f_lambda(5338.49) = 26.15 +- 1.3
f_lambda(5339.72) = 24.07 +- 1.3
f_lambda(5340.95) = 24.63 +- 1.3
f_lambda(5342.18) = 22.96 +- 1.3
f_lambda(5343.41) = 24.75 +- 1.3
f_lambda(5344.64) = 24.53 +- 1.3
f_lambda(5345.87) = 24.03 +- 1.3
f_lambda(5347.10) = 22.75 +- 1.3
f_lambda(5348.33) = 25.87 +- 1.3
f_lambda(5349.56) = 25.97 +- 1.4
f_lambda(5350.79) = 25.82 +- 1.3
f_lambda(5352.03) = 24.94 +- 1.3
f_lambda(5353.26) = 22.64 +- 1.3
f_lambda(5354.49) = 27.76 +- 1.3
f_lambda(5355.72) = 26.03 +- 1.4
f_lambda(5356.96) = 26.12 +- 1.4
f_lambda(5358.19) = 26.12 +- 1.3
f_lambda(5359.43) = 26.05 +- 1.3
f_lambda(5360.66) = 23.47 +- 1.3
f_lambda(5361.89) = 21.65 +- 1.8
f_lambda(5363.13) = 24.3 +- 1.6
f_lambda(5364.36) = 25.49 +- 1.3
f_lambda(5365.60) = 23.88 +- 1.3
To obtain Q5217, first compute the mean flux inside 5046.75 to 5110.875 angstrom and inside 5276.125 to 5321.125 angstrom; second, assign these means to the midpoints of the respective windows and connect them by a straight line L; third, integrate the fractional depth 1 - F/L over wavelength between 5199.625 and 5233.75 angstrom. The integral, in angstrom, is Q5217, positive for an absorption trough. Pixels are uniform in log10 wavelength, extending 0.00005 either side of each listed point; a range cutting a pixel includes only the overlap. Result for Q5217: 2.1 angstrom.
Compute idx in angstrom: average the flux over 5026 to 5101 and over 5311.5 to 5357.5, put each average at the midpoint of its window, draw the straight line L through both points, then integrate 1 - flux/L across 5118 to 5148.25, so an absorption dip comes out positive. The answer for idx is 2.22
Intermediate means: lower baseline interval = 21.8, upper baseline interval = 24.6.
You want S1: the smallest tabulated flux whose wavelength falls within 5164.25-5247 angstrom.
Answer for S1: 13.2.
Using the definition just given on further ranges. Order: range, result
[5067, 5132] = 16.76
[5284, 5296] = 23.01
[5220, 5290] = 19.76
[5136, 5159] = 16.83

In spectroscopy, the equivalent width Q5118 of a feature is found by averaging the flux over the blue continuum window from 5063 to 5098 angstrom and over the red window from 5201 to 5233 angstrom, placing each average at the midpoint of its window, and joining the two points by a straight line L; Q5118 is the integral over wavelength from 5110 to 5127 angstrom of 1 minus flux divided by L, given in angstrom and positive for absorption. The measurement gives 0.7 angstrom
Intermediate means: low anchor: 21.7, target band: 20.9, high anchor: 22.3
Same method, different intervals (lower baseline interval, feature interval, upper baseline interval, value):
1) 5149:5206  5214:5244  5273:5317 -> -2.3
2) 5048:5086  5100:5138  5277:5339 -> 2.9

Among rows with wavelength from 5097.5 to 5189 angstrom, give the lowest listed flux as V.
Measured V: 13.2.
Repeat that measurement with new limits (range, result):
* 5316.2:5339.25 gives 21.61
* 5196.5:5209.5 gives 18.68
